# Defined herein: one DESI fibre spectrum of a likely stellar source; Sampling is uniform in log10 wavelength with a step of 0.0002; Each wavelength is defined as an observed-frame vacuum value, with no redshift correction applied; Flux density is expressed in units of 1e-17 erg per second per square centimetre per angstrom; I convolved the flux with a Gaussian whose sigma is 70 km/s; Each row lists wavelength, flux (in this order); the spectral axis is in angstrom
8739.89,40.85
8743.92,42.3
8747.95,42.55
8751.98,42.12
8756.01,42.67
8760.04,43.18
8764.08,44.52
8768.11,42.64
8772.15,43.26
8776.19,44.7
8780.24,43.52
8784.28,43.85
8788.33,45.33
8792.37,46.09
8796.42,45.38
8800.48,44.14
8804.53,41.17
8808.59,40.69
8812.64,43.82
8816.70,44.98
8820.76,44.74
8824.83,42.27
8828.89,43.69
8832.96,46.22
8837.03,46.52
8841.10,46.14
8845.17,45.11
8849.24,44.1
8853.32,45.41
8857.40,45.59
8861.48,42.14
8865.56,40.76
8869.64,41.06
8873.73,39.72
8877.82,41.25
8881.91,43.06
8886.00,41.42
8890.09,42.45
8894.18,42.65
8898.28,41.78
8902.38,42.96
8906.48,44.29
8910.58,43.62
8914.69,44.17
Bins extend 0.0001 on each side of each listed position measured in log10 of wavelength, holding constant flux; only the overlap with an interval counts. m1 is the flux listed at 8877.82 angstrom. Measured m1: 41.25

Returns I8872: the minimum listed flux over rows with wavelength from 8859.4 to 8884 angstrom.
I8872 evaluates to 39.72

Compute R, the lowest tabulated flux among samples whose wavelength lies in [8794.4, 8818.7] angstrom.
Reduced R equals 40.69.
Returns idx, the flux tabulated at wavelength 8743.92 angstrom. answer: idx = 42.3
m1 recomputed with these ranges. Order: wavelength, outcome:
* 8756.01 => 42.67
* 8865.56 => 40.76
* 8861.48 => 42.14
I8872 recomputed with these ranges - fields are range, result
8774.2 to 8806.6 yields 41.17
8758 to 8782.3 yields 42.64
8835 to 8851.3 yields 44.1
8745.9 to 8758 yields 42.12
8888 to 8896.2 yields 42.45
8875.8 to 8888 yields 41.25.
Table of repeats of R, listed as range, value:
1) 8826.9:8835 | 43.69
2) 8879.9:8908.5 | 41.42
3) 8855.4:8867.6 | 40.76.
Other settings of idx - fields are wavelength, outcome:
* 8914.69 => 44.17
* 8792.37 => 46.09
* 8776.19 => 44.7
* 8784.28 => 43.85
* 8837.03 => 46.52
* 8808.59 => 40.69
